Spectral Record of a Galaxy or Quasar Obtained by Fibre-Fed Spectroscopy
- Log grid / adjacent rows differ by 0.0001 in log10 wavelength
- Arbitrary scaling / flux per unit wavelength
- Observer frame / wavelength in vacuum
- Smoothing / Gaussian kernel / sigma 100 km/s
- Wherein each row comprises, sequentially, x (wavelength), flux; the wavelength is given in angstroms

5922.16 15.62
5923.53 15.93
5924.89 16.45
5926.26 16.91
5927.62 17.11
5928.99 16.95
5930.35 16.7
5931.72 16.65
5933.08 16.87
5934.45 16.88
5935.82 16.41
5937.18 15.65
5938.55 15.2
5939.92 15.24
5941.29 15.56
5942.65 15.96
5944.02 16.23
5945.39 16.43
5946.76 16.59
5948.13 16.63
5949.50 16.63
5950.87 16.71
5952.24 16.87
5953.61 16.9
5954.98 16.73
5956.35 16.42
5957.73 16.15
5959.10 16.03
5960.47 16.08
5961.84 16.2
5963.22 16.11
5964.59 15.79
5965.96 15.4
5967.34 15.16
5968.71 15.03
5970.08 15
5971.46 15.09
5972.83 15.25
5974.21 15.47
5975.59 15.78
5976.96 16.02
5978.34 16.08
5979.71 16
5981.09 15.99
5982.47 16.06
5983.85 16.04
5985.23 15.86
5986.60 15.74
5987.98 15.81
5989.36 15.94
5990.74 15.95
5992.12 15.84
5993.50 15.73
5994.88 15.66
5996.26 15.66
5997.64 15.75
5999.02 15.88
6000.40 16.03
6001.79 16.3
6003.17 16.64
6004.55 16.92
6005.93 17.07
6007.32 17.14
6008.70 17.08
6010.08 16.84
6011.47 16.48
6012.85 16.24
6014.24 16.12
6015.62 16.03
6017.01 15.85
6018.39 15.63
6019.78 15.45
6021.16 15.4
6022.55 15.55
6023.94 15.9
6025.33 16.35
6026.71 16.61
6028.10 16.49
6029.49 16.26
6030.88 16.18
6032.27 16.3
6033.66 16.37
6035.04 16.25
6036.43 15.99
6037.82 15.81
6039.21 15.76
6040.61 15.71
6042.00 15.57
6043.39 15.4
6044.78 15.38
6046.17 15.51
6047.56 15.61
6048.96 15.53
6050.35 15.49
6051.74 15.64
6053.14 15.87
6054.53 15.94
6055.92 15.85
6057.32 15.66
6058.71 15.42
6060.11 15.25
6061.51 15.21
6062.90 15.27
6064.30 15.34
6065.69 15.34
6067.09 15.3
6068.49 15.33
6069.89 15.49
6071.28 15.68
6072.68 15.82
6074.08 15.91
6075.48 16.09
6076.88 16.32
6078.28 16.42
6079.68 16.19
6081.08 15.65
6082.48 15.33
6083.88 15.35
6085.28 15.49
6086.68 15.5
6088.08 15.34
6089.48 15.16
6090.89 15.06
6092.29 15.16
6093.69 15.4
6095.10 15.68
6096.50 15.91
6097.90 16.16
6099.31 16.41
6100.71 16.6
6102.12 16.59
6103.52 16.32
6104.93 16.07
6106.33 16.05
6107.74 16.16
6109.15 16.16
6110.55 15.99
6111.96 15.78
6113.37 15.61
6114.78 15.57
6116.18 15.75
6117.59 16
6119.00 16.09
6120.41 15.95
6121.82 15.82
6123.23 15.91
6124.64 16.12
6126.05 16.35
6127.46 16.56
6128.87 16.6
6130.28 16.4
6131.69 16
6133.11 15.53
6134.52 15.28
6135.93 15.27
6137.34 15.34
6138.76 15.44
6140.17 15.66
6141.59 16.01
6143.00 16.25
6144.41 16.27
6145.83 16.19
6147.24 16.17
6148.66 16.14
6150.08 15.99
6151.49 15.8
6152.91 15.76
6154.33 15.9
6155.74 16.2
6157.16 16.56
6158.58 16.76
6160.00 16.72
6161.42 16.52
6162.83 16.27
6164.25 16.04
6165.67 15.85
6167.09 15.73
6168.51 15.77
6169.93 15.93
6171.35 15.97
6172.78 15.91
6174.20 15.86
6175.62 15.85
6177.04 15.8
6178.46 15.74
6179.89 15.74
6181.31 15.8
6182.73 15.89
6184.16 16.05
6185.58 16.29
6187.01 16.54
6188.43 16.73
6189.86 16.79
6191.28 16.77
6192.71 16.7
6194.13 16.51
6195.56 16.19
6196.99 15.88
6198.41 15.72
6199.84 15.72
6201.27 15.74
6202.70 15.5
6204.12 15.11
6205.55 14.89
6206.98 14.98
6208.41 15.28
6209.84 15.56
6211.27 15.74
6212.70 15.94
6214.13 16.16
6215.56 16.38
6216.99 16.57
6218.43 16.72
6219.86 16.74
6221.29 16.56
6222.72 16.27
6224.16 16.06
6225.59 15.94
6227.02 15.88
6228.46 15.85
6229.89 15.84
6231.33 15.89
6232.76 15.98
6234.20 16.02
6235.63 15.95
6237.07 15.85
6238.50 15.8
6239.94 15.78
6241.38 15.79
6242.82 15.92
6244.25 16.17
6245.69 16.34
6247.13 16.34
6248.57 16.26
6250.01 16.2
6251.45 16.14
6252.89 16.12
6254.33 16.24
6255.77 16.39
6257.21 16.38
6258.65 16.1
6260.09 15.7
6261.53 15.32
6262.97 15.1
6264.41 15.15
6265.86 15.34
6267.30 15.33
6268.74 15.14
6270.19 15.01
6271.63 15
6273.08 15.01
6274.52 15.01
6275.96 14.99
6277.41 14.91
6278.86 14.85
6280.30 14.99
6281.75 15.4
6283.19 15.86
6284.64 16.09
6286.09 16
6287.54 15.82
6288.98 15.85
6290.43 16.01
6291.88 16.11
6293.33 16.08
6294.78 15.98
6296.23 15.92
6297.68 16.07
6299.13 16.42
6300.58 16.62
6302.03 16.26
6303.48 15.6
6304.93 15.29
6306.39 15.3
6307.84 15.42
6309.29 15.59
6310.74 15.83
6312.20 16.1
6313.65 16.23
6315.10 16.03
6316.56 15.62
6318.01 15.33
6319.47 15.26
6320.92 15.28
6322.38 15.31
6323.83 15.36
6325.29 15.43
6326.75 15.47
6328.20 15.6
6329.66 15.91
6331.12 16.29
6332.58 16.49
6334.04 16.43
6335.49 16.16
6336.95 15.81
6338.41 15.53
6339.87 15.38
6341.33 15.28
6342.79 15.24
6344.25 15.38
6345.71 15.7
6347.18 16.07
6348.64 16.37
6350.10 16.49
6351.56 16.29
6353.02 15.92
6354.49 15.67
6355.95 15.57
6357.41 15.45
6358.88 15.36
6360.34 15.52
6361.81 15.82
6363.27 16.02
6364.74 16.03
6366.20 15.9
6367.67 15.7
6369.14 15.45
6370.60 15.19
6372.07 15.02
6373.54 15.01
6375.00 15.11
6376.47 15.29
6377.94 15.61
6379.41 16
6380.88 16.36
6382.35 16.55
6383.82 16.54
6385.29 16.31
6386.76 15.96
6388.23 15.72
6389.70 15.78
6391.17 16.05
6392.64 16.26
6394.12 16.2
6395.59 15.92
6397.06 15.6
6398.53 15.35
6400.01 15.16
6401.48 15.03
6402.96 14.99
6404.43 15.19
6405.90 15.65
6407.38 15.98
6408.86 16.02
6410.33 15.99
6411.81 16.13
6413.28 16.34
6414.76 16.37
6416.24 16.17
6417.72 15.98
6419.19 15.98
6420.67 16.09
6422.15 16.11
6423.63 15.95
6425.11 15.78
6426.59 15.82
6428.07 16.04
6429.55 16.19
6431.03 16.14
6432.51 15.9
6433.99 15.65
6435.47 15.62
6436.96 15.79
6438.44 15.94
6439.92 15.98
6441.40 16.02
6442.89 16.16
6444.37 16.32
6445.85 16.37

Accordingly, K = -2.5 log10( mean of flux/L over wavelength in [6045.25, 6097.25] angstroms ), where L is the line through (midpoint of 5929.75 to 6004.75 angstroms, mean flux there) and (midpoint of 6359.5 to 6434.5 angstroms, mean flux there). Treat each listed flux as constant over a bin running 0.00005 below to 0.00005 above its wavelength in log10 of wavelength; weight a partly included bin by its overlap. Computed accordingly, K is 0.027 mag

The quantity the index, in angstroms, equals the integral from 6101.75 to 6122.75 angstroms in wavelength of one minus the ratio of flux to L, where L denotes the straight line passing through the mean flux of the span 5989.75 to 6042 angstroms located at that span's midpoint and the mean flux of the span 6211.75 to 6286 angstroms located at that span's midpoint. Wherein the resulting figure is 0.0 angstroms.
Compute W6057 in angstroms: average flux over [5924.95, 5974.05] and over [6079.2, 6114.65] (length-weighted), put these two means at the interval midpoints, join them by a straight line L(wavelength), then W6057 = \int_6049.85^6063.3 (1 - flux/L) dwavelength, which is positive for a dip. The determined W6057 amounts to 0.3 angstroms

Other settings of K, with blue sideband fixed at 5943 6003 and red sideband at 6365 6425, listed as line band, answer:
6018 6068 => 0.01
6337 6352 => 0.00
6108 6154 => 0.00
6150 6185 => -0.01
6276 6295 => 0.01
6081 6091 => 0.04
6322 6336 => 0.00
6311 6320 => 0.00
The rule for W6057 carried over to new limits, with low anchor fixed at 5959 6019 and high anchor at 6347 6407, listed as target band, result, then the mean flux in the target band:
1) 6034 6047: 0.2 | 15.7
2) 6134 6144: 0.2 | 15.6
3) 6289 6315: -0.2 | 15.9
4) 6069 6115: 0.2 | 15.8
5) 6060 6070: 0.4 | 15.3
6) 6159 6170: -0.2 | 16.1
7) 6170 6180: 0.0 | 15.8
